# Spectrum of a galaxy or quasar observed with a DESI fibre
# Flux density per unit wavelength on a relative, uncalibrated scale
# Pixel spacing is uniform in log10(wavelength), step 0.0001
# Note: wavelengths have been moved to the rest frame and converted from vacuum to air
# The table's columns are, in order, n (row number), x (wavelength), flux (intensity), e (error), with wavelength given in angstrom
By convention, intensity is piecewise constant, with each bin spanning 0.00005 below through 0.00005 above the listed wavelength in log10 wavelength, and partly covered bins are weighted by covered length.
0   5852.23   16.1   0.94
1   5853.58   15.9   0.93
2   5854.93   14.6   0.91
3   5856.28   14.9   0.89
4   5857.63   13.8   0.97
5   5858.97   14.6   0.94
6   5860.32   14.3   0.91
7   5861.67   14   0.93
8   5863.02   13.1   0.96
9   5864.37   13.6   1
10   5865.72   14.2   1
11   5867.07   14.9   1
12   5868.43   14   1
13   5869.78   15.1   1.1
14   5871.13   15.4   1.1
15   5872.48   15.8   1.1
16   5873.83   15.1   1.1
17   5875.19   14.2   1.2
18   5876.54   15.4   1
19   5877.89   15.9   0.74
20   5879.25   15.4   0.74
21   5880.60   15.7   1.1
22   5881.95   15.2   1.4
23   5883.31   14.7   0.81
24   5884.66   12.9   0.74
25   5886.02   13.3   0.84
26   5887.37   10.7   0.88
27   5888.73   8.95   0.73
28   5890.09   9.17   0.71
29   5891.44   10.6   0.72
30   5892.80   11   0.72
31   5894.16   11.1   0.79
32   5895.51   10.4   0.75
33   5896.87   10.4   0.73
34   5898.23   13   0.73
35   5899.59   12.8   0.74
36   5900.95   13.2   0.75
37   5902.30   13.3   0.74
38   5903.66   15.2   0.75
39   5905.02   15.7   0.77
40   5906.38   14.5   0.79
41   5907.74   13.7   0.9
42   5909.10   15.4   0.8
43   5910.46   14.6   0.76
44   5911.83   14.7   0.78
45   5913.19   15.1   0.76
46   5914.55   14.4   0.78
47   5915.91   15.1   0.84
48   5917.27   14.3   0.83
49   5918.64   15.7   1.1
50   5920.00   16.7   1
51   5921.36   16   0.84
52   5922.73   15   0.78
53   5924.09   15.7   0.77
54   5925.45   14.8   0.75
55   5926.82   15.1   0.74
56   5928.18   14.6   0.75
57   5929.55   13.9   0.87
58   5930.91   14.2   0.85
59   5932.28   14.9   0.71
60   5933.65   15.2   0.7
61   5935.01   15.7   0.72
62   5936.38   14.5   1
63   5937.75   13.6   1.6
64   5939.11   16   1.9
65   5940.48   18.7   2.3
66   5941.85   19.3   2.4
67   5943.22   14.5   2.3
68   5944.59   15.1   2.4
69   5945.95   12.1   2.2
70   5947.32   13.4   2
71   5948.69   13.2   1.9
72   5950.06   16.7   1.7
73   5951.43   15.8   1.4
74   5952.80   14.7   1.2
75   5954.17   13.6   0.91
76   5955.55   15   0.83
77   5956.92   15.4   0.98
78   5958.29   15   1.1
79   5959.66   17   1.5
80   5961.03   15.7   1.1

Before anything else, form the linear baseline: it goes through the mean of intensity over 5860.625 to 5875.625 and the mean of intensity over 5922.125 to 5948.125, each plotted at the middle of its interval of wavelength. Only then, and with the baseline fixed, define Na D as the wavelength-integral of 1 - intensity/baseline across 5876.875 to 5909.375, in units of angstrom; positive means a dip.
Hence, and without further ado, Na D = 3.7 angstrom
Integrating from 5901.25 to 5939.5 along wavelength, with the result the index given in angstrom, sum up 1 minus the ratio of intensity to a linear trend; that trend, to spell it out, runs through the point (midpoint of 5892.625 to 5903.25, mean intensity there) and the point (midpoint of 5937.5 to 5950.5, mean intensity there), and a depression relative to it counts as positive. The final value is -3.7 angstrom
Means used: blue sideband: 12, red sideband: 15.3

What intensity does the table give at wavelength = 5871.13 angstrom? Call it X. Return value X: 15.4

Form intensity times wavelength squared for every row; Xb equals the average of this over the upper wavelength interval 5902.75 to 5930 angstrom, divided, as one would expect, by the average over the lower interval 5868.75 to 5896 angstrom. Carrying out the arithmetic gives 1.14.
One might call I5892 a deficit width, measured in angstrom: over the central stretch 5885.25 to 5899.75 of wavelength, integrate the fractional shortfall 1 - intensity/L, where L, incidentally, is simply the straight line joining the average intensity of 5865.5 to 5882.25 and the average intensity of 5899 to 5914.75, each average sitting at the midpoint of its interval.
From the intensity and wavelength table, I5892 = 3.7 angstrom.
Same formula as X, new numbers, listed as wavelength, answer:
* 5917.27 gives 14.3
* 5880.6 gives 15.7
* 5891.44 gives 10.6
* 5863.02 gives 13.1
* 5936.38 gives 14.5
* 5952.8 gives 14.7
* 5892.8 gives 11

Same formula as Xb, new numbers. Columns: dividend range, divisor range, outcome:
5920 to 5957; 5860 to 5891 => 1.11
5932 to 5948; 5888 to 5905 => 1.32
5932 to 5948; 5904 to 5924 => 1.02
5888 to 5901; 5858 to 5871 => 0.78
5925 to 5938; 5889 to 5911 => 1.17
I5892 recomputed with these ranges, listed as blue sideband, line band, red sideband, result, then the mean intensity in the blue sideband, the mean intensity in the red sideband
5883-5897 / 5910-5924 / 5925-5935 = -1.7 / 11.1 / 14.7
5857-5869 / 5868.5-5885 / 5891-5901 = -2.7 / 14.1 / 11.5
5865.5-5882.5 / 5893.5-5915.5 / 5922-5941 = 2.2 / 15.1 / 15.1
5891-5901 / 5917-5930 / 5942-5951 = -2.1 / 11.5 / 14.5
